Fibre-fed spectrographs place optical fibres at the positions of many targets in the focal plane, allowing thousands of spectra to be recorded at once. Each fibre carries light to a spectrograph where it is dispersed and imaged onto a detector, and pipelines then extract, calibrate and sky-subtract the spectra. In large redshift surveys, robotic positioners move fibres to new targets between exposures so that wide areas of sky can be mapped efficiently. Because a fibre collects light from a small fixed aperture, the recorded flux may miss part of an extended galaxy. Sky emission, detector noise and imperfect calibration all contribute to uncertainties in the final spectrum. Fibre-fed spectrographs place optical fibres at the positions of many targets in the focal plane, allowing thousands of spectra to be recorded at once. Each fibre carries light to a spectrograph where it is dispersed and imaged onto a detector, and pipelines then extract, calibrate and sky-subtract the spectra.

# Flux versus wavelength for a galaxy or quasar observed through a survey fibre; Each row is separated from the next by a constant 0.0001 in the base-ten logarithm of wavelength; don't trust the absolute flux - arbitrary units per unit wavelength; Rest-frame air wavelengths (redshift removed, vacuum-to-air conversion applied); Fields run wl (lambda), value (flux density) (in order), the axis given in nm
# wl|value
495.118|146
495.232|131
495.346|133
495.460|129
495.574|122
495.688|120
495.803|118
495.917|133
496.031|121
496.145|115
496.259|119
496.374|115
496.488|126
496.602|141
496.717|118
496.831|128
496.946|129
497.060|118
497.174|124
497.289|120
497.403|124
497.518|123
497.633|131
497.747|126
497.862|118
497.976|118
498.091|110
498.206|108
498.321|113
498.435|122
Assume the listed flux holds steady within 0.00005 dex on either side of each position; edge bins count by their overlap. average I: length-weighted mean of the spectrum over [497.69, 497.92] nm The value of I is 122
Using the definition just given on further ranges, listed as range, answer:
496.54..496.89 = 129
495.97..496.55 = 120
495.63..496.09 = 123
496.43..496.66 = 133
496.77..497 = 128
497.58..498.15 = 121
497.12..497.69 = 124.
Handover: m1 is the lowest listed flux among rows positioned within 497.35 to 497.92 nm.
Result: 118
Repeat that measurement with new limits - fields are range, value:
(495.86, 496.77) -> 115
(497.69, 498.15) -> 110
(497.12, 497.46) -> 120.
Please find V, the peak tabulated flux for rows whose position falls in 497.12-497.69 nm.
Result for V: 131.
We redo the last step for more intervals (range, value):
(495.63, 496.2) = 133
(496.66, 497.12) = 129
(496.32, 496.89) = 141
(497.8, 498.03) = 118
